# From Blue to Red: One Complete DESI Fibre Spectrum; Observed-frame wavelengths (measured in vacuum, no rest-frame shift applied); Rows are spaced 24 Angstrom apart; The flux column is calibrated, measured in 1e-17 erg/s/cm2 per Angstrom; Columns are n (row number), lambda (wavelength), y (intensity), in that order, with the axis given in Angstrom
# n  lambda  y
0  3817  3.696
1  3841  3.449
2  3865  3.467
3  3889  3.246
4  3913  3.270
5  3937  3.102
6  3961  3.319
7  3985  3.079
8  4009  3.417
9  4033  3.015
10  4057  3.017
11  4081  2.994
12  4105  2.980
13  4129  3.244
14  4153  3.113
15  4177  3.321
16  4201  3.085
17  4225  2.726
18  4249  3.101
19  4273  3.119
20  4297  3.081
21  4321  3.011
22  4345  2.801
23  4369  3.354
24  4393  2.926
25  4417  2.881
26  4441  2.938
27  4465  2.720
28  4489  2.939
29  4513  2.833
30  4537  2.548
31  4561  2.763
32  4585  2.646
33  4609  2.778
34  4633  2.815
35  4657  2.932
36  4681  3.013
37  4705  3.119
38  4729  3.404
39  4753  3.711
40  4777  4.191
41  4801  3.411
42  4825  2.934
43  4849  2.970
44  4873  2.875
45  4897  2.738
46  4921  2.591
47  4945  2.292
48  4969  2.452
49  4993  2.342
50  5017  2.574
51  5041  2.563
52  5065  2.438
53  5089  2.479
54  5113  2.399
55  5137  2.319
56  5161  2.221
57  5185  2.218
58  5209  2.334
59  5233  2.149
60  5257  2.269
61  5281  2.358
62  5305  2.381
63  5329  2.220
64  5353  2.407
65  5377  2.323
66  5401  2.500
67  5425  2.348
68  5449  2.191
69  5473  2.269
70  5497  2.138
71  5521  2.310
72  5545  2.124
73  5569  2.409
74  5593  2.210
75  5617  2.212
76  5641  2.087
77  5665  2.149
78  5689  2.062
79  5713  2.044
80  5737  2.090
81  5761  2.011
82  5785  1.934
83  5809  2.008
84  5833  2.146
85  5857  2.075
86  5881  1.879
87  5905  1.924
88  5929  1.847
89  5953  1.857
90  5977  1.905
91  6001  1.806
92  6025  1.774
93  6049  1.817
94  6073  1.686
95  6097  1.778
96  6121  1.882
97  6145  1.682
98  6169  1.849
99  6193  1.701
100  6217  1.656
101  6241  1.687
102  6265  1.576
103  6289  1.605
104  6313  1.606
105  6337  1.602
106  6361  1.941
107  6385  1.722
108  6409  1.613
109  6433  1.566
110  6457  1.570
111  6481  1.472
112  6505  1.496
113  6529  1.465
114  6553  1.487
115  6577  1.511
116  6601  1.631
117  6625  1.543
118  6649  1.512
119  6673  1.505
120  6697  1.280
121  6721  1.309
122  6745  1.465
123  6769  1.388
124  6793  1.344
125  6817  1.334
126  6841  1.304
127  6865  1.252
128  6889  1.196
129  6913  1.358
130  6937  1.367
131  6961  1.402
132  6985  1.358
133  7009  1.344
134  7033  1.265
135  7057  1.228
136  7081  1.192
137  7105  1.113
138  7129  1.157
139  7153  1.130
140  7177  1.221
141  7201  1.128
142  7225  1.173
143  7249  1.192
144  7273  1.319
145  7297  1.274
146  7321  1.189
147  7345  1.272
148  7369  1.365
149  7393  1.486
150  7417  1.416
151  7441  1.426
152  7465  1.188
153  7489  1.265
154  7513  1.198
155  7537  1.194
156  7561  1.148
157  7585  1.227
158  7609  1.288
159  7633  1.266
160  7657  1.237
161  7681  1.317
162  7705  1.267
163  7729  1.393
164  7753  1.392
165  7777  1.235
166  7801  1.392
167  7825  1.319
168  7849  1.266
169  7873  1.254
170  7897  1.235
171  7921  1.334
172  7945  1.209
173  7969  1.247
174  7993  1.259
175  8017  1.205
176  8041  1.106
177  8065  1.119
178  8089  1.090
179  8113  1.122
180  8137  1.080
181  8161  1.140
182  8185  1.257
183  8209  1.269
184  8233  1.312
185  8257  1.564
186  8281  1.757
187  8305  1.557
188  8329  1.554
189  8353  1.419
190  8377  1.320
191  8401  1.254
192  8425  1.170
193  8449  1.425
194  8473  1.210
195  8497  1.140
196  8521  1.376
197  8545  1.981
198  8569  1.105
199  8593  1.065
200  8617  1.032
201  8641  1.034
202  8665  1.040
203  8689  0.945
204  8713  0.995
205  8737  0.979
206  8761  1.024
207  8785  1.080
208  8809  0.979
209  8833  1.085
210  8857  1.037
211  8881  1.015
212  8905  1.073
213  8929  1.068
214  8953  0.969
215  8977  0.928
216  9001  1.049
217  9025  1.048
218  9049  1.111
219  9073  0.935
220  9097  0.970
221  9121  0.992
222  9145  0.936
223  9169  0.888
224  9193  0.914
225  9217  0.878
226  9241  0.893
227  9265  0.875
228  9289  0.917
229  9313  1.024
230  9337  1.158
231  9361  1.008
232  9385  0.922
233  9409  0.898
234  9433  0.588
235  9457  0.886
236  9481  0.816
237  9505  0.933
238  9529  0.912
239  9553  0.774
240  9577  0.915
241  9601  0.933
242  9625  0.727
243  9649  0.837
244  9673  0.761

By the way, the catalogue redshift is 0.705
